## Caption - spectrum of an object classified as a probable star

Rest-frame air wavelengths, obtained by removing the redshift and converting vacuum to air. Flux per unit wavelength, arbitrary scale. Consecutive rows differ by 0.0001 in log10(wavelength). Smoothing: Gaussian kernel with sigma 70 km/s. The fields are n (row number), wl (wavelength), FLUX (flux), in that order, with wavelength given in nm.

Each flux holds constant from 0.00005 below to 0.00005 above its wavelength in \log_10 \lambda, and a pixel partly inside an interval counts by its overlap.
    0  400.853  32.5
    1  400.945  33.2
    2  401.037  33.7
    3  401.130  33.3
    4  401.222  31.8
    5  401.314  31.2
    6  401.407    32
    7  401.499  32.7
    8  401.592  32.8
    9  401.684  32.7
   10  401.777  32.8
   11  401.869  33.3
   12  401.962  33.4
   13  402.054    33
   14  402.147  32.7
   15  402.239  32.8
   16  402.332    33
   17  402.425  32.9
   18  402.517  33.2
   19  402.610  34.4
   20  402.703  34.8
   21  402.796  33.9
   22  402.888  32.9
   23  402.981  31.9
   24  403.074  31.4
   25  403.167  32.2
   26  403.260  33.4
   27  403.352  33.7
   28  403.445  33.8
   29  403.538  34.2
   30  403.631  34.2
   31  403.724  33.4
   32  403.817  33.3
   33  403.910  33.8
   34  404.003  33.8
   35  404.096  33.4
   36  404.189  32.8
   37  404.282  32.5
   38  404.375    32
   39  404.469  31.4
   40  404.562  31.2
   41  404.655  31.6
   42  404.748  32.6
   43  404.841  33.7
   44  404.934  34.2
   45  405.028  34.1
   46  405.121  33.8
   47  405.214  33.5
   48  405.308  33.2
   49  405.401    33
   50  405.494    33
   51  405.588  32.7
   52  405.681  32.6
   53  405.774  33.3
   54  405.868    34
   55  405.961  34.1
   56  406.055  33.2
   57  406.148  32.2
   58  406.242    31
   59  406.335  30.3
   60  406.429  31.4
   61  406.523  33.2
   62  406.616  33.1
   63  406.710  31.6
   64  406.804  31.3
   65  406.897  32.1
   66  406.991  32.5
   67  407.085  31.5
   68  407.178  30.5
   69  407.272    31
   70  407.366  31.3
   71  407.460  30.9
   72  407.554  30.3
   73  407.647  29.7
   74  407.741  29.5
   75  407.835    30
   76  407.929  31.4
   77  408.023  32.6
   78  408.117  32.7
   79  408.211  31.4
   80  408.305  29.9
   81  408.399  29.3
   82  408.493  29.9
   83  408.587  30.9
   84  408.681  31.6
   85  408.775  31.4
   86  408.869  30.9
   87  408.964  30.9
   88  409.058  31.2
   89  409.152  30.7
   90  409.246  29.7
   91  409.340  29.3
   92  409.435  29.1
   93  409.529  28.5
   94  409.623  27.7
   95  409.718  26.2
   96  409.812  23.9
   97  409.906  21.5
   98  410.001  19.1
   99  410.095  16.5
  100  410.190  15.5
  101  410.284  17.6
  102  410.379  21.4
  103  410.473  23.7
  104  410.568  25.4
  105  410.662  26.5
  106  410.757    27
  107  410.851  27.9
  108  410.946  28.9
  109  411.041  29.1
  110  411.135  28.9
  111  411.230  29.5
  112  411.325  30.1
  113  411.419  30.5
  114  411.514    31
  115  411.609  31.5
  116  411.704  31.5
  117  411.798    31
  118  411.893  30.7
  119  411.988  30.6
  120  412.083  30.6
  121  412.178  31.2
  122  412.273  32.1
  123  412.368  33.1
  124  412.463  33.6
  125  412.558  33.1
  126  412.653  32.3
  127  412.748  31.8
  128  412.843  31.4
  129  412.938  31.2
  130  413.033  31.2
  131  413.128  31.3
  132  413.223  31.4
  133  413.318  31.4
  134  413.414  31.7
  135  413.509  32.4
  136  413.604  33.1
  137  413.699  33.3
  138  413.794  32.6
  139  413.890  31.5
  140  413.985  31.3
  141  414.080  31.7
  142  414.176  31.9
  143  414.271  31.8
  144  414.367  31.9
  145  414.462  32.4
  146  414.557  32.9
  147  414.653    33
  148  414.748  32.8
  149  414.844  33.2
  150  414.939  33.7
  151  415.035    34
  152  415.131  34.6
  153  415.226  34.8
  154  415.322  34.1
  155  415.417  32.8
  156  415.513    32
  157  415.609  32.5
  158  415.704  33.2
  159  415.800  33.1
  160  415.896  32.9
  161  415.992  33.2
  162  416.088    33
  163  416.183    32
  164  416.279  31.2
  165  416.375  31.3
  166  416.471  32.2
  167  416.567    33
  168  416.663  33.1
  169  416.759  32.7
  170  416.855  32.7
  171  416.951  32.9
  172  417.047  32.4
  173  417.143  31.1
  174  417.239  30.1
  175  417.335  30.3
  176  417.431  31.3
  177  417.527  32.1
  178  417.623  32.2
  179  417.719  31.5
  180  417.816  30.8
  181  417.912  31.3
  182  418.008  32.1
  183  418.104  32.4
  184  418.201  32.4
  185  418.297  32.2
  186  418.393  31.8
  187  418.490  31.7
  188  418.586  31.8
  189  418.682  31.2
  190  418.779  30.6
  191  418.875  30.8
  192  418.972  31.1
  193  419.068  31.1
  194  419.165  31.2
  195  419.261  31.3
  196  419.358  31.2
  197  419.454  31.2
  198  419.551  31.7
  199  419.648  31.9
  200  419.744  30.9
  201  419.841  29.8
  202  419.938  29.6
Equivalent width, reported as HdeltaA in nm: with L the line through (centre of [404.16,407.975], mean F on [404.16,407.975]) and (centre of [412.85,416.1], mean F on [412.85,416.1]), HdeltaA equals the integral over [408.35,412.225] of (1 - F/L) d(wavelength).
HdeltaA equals 0.55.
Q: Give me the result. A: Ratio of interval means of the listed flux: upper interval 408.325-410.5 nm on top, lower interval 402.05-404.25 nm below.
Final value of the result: 0.8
